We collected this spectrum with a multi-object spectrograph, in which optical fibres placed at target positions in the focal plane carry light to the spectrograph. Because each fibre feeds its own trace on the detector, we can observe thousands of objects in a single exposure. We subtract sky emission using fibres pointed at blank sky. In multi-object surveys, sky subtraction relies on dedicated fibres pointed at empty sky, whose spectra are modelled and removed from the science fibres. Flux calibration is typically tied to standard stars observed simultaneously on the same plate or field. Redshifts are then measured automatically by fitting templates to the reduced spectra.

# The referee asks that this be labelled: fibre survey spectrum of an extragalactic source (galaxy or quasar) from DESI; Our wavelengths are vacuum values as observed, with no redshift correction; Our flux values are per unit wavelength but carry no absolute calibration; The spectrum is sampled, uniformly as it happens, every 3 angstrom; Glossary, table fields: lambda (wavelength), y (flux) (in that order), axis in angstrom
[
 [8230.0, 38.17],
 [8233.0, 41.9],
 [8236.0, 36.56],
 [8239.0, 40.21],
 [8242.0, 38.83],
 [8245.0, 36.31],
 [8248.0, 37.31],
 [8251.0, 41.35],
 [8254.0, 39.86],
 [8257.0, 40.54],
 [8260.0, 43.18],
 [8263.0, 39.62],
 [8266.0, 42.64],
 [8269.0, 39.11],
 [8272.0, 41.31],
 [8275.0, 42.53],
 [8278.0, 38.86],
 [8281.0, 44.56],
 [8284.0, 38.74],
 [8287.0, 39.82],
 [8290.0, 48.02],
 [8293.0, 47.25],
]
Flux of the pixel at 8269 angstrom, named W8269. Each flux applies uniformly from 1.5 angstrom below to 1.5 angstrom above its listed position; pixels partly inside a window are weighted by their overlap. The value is 39.11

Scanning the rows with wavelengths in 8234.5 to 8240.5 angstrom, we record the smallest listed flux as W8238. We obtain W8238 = 36.56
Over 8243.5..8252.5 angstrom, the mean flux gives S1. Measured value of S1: 38.3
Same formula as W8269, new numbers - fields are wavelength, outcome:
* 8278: 38.86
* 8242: 38.83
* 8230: 38.17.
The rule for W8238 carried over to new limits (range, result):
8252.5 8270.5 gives 39.11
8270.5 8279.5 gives 38.86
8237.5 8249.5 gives 36.31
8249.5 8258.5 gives 39.86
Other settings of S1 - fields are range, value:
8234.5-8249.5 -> 37.8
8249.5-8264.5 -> 40.9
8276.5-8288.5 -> 40.5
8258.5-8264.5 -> 41.4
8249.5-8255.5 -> 40.6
